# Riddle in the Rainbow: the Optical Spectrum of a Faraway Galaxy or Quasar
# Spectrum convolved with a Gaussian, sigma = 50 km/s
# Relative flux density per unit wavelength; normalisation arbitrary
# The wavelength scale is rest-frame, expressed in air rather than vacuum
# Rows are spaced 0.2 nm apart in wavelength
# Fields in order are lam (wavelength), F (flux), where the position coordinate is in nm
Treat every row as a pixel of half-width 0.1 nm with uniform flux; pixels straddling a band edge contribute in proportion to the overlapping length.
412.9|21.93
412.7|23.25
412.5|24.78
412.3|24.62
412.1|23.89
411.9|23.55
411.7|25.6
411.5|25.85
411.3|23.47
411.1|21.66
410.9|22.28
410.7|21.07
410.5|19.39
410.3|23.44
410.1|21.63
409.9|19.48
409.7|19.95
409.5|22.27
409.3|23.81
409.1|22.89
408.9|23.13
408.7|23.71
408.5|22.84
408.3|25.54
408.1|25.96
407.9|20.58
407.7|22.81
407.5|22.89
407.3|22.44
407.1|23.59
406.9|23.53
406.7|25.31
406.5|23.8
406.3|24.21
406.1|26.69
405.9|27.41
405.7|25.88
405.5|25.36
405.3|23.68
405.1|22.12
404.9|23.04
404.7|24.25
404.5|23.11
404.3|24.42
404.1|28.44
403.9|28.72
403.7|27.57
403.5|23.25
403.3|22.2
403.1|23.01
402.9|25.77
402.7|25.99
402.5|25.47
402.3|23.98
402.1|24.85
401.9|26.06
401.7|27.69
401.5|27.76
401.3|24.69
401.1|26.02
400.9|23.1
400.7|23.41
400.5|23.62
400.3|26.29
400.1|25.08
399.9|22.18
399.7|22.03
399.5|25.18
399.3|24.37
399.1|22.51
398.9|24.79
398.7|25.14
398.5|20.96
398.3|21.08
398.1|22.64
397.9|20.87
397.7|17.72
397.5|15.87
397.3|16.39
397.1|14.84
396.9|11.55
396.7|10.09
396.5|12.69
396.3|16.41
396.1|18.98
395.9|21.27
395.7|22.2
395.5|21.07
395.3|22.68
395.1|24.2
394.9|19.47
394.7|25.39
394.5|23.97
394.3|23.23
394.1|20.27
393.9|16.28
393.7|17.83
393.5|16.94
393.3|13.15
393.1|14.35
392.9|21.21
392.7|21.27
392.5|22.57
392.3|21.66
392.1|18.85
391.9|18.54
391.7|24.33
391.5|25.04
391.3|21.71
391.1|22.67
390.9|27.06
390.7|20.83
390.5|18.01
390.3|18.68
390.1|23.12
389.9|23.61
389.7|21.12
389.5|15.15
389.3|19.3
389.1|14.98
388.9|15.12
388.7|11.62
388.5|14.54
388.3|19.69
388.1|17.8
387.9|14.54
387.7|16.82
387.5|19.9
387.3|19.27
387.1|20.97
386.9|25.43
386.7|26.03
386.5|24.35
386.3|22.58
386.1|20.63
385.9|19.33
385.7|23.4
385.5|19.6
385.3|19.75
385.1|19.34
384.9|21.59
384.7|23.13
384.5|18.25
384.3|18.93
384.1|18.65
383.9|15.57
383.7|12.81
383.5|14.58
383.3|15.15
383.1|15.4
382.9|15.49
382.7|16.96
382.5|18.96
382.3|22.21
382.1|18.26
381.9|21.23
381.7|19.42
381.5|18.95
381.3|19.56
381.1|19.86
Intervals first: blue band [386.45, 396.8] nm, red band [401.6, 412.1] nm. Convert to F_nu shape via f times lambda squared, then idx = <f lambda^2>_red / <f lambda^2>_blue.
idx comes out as 1.31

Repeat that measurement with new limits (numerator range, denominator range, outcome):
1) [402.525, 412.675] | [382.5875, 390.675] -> 1.41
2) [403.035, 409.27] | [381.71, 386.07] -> 1.46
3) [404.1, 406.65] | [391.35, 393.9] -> 1.35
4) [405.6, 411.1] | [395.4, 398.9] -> 1.33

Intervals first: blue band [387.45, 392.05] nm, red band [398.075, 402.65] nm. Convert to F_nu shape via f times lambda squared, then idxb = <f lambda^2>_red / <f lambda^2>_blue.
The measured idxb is 1.33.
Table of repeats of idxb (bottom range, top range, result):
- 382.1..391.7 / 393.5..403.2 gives 1.19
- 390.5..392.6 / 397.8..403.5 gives 1.14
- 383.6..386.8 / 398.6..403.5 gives 1.32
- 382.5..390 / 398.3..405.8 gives 1.43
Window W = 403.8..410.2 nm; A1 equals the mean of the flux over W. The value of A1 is 23.9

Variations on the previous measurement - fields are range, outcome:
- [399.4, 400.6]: 24.1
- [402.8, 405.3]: 24.6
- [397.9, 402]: 24.1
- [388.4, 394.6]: 19.6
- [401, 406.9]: 25.2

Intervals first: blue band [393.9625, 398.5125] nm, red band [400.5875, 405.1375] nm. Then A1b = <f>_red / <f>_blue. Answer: 1.30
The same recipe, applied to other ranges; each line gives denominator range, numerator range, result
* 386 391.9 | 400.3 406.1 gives 1.25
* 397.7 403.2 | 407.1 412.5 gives 0.95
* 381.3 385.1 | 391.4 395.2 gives 1.13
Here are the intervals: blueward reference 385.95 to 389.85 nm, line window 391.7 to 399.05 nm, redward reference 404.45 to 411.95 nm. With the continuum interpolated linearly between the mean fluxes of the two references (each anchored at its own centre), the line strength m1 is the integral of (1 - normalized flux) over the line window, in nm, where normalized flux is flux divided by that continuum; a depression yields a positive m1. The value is 0.42 nm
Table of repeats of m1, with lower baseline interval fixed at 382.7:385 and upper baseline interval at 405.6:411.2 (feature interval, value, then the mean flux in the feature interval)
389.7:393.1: -0.45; 21.6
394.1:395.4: -0.20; 22.9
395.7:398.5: 0.43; 17.3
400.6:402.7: -0.37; 25.3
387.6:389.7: 0.25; 16.2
